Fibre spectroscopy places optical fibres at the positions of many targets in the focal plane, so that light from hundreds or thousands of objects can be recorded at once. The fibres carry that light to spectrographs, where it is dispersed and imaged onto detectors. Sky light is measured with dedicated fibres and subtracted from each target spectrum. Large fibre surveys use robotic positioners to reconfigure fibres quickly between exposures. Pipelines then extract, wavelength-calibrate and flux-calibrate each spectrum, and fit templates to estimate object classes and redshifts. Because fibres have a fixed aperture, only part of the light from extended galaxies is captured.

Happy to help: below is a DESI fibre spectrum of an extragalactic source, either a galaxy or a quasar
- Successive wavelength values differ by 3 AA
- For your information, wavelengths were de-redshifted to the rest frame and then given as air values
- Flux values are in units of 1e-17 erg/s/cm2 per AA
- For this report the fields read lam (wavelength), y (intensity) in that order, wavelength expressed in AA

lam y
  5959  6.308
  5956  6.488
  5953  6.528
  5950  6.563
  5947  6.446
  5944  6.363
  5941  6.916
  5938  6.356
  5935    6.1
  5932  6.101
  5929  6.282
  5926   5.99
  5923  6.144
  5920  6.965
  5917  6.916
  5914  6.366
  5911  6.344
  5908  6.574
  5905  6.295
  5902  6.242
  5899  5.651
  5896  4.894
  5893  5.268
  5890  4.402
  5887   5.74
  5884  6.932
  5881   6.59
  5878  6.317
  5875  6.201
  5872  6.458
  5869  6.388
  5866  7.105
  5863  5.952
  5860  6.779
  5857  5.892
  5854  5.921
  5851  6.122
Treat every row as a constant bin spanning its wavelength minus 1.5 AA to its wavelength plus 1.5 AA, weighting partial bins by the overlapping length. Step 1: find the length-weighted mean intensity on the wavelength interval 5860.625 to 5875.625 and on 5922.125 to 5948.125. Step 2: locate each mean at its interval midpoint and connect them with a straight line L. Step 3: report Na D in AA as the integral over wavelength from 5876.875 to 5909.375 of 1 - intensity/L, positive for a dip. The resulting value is 2.6 AA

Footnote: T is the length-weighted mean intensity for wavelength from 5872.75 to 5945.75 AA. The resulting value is 6.17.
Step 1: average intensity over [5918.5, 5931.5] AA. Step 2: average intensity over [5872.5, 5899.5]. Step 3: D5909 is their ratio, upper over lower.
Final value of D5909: 1.09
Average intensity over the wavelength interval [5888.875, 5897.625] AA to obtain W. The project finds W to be 4.89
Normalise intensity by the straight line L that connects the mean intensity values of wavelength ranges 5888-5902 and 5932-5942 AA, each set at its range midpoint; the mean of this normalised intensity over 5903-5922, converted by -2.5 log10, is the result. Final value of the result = -0.153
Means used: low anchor 5.21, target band 6.56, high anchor 6.38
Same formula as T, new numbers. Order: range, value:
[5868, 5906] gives 5.94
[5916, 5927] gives 6.51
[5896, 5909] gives 6.03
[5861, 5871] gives 6.5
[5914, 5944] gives 6.41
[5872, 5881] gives 6.35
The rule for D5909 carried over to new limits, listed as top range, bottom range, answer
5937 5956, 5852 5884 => 1.02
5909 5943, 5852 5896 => 1.05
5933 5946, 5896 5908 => 1.07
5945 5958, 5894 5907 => 1.12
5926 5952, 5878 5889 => 1.01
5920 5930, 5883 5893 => 1.12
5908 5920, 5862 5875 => 1.02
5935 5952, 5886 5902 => 1.23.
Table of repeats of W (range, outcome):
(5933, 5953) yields 6.45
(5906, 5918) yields 6.52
